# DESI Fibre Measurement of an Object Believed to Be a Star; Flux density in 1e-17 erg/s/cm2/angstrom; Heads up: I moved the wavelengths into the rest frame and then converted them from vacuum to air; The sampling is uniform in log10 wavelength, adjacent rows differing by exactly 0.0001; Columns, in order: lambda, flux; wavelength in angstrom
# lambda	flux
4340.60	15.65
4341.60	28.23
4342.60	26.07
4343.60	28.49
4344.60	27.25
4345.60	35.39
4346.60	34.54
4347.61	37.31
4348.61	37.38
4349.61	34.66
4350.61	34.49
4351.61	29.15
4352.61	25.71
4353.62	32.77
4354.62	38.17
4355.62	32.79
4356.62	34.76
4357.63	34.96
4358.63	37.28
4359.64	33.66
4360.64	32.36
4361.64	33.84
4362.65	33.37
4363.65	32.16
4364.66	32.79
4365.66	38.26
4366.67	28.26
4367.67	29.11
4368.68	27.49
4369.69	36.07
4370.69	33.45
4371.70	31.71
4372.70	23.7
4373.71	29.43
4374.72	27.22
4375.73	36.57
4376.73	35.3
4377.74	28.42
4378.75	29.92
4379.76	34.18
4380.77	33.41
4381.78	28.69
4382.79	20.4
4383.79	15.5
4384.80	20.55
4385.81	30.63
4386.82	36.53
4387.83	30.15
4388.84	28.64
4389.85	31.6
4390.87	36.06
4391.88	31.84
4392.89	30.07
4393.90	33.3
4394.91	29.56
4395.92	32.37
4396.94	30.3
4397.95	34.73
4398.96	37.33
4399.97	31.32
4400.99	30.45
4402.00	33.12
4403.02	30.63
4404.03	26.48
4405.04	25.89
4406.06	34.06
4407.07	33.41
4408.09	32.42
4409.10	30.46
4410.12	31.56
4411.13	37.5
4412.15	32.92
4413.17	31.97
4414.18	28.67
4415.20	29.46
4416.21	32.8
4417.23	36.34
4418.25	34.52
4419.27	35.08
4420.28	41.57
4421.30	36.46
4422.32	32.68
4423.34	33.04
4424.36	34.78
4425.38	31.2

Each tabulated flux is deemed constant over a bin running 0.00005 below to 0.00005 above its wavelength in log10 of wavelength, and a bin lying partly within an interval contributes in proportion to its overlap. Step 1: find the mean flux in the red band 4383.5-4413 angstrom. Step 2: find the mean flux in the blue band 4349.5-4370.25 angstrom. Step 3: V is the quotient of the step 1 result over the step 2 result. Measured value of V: 0.9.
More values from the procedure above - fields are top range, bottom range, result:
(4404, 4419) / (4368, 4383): 1.05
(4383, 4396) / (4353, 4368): 0.88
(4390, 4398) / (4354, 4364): 0.93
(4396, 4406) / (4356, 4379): 0.97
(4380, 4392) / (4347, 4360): 0.84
